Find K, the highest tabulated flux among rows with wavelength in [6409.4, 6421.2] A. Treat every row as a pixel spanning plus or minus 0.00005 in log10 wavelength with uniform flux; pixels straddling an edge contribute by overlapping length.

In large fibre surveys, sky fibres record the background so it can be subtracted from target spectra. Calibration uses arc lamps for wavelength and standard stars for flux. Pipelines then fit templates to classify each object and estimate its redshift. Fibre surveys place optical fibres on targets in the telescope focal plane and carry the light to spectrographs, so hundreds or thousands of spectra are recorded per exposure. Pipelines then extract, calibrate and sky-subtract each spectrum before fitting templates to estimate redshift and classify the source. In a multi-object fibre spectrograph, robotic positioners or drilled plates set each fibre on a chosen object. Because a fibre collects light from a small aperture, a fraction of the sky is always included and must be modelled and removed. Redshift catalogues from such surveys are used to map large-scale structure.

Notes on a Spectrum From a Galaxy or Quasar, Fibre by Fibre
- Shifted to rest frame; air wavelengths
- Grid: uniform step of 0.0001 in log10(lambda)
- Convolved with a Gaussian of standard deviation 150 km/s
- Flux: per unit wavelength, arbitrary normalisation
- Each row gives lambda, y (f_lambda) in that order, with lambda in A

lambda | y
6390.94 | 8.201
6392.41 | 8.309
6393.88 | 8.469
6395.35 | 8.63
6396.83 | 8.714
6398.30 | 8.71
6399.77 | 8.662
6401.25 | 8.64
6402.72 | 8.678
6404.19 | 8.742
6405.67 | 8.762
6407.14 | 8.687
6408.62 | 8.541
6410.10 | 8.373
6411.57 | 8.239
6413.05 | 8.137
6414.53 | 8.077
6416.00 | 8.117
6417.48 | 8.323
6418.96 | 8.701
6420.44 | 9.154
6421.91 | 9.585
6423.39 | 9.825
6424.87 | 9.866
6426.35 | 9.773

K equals 9.154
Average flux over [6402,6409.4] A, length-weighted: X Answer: 8.68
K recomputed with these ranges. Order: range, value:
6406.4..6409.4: 8.687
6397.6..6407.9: 8.762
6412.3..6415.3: 8.137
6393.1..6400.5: 8.714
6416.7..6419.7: 8.701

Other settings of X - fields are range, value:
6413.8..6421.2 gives 8.49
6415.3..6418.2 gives 8.21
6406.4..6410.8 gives 8.53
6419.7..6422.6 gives 9.39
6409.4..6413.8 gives 8.25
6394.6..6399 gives 8.68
